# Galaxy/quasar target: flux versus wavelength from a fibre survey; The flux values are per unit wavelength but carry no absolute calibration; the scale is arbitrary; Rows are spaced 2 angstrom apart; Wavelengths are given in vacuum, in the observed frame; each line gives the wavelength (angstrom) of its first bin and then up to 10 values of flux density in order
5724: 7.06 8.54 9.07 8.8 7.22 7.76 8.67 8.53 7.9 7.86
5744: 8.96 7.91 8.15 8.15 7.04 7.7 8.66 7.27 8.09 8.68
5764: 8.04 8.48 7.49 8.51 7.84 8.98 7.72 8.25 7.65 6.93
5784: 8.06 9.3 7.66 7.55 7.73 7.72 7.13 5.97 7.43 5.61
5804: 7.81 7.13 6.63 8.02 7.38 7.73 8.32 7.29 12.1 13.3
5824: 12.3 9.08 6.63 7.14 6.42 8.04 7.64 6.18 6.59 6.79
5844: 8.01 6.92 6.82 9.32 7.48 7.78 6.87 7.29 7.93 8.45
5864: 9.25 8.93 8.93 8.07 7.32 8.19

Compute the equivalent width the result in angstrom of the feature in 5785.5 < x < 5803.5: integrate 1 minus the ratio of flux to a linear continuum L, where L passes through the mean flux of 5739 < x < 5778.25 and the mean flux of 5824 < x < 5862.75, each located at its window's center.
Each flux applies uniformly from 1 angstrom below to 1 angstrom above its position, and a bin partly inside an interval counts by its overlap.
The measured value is 1.3 angstrom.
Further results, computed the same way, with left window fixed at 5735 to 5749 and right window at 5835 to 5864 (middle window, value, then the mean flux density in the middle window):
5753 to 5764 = 0.11 angstrom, 8.08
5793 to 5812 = 1.87 angstrom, 7.07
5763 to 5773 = 0.03 angstrom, 8.07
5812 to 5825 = -3.78 angstrom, 9.96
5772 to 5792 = 0.01 angstrom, 7.99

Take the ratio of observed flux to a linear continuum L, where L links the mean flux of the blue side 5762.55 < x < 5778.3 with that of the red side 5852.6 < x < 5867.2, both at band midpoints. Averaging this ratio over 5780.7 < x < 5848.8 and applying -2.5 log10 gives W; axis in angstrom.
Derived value 0.04 mag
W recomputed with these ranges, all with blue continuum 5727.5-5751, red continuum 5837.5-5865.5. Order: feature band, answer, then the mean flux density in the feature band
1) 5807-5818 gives 0.032 mag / 7.59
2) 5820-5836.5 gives -0.171 mag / 9.05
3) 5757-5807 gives 0.038 mag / 7.72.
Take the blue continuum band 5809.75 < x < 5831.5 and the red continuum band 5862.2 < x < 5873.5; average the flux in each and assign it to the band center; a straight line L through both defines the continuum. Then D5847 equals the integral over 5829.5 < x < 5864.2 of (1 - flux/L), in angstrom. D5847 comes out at 4.97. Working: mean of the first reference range 9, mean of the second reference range 8.48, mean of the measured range 7.46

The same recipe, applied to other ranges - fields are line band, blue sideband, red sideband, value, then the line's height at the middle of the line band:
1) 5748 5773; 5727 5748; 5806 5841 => 0.78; 8.26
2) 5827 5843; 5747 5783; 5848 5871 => 2.32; 8.1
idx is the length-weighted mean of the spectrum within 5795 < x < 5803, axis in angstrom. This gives 6.54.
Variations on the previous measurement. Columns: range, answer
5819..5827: 11.7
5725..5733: 8.41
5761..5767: 8.4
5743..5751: 8.29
